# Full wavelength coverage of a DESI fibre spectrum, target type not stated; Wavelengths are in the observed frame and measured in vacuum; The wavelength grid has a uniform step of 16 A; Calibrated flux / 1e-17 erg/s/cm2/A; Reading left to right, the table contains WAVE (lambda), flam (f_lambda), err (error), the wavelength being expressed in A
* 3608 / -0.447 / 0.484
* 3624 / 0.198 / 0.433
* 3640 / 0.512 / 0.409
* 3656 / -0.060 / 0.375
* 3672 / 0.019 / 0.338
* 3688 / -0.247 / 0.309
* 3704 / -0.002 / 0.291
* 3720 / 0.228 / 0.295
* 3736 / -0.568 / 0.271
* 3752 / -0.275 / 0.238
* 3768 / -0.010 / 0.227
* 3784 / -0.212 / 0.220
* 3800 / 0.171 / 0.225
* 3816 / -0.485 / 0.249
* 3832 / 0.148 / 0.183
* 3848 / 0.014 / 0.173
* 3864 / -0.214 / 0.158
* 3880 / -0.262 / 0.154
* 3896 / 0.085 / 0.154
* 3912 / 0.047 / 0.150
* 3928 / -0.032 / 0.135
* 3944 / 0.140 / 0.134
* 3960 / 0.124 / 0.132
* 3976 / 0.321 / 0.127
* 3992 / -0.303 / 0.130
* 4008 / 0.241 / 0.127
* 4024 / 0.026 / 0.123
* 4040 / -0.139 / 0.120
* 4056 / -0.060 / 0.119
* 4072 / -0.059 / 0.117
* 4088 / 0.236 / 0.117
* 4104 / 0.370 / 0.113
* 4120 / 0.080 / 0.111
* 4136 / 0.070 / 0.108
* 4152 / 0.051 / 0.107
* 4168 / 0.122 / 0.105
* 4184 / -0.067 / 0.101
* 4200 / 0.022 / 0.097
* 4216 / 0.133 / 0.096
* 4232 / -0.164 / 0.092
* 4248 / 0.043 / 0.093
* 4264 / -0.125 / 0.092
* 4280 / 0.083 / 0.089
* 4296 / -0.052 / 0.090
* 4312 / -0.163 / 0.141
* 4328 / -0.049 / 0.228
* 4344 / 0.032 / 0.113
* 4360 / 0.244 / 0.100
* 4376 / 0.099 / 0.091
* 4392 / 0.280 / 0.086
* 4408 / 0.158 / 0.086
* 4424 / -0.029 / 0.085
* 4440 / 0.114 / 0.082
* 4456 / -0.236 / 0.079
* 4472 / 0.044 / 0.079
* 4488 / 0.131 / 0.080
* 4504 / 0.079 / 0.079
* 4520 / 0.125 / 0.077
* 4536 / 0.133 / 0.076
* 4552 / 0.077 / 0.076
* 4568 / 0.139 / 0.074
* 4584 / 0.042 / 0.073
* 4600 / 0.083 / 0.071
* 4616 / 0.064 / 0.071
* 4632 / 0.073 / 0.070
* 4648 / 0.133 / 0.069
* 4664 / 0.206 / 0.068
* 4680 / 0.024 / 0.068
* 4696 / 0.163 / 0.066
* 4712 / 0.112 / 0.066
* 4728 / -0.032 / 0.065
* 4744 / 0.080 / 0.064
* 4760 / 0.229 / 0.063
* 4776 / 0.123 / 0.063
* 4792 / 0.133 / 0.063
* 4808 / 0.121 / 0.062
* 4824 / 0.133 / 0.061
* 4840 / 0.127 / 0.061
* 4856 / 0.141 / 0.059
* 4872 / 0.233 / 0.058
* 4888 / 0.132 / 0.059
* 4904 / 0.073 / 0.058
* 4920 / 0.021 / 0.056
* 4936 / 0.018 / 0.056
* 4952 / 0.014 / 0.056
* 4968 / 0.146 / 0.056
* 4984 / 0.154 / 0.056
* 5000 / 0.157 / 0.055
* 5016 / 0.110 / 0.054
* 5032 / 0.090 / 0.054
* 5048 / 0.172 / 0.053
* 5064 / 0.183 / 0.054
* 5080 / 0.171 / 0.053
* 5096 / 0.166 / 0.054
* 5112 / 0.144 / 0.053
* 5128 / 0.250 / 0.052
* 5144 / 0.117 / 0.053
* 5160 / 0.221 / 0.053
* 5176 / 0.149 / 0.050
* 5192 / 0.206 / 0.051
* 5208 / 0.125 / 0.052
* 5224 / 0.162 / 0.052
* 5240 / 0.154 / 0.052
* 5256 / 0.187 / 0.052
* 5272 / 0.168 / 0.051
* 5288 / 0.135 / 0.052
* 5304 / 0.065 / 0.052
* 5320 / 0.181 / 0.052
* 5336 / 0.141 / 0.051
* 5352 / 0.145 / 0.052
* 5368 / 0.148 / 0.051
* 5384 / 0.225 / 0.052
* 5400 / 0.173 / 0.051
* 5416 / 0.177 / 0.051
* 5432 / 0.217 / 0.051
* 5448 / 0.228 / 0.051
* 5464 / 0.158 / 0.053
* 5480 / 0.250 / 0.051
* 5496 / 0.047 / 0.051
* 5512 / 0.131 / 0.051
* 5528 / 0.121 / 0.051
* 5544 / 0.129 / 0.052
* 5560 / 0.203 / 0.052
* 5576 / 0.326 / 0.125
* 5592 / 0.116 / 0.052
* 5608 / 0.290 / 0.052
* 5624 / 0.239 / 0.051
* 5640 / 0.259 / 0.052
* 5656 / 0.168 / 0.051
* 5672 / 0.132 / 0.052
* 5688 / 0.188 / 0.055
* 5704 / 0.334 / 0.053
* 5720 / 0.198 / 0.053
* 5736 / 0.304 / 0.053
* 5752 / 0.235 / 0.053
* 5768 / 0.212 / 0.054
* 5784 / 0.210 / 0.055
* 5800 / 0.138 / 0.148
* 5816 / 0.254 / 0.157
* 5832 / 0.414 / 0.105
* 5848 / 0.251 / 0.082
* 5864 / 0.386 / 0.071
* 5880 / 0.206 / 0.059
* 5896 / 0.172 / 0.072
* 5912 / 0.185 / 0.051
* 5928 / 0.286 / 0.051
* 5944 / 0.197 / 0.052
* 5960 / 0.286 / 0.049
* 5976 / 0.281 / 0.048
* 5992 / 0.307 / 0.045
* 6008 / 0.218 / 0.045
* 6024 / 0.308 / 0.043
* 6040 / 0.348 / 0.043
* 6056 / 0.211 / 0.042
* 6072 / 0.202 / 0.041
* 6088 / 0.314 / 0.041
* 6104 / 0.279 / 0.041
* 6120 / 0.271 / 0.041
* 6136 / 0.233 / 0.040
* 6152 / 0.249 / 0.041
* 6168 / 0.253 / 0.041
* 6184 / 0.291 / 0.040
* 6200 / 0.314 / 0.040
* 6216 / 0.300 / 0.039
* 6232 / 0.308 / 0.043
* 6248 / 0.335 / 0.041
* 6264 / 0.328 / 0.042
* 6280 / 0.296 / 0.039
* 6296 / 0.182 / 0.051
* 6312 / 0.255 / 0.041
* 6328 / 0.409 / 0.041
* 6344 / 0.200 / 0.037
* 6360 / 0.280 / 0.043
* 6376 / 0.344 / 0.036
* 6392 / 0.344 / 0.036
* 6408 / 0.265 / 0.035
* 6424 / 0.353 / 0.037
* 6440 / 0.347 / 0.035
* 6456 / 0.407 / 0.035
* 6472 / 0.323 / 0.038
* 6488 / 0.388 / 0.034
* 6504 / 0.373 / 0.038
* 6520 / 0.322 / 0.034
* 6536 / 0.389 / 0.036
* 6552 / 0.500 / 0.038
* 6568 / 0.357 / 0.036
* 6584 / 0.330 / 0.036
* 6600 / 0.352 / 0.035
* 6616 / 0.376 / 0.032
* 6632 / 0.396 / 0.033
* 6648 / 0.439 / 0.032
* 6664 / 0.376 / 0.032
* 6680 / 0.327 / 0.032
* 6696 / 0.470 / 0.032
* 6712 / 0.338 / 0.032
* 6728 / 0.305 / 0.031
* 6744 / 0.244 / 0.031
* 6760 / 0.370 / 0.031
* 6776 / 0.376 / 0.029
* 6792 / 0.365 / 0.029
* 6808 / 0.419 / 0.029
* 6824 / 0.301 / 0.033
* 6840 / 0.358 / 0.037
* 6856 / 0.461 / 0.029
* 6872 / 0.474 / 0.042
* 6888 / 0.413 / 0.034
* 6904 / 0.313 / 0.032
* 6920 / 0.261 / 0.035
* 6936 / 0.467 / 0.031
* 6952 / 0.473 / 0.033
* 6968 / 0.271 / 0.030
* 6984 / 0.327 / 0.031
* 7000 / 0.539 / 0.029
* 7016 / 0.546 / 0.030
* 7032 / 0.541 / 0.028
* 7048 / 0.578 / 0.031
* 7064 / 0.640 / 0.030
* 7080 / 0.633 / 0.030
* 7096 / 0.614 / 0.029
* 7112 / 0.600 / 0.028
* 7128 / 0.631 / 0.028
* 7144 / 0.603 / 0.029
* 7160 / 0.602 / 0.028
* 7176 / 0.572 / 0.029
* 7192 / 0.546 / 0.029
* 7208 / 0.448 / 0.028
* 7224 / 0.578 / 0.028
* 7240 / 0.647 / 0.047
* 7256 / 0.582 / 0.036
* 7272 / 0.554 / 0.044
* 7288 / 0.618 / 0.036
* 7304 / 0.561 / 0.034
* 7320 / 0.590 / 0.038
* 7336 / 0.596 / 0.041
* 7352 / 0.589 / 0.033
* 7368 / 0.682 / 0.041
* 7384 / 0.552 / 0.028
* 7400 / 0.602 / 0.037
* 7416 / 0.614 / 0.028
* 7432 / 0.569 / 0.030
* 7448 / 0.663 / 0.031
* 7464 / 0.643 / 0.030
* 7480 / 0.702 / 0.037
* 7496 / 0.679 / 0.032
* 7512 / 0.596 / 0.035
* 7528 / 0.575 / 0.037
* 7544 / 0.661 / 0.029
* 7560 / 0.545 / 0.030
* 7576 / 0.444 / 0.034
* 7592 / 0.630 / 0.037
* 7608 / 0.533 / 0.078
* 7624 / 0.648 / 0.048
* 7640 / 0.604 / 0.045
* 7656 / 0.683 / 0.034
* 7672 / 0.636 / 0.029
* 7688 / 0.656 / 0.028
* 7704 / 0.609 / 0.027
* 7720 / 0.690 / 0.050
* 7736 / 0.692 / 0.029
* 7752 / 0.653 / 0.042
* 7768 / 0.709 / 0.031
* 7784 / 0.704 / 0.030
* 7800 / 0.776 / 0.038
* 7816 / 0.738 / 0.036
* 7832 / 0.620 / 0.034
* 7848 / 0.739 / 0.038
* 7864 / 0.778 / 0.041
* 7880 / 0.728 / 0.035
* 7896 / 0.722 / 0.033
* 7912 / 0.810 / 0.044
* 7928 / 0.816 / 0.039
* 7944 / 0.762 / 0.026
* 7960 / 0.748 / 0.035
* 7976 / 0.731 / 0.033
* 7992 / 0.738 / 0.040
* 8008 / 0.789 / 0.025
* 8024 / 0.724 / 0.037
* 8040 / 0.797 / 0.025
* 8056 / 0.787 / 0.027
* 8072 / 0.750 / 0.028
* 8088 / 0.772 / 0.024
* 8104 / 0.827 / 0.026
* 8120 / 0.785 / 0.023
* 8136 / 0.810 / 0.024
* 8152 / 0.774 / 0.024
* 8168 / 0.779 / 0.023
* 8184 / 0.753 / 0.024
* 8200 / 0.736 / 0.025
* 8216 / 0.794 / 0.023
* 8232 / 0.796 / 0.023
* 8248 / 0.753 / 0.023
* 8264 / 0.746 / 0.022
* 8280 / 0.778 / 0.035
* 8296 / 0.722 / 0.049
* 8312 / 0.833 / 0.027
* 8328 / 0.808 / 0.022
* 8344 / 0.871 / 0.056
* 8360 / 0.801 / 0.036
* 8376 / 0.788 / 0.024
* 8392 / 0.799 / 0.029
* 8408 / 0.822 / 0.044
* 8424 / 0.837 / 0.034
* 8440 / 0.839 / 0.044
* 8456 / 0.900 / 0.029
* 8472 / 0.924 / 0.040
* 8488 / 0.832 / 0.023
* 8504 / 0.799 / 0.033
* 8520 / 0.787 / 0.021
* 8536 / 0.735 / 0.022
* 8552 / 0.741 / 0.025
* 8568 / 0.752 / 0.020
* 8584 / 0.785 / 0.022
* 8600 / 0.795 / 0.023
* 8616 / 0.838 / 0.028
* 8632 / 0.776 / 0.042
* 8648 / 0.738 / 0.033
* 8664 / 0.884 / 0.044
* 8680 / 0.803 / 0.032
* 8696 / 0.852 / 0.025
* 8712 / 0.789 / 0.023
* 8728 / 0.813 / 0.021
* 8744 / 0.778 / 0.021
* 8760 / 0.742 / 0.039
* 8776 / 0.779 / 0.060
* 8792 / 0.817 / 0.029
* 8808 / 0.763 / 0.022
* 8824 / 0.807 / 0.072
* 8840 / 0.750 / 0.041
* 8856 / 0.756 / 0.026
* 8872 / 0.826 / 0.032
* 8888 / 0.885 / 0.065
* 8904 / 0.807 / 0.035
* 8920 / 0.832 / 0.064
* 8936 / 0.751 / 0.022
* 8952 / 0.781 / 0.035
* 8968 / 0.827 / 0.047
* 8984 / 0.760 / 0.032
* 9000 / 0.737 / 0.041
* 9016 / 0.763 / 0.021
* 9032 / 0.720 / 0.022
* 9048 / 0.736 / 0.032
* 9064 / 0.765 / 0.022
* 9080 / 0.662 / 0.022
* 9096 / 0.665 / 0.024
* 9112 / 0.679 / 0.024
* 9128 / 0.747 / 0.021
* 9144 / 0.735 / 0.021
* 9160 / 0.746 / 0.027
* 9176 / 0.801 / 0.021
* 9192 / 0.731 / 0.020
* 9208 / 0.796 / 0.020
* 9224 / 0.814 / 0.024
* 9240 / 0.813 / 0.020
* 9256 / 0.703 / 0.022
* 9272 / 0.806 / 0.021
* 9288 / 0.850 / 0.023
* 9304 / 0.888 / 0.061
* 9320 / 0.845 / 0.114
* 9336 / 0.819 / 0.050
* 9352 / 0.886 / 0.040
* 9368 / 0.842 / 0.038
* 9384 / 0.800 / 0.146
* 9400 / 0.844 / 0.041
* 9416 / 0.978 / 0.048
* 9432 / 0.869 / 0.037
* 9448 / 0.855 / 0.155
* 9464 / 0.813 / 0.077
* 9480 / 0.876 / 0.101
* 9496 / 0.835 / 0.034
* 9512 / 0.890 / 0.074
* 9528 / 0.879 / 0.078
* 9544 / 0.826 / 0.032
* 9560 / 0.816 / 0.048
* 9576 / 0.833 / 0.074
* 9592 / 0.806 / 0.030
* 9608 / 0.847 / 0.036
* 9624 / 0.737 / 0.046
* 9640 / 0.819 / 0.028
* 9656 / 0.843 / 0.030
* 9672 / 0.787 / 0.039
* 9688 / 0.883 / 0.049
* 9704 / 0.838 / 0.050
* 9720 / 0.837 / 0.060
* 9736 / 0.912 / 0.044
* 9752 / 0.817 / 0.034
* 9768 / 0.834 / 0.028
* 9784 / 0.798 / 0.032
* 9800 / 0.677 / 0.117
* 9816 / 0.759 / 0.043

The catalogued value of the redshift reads 0.757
